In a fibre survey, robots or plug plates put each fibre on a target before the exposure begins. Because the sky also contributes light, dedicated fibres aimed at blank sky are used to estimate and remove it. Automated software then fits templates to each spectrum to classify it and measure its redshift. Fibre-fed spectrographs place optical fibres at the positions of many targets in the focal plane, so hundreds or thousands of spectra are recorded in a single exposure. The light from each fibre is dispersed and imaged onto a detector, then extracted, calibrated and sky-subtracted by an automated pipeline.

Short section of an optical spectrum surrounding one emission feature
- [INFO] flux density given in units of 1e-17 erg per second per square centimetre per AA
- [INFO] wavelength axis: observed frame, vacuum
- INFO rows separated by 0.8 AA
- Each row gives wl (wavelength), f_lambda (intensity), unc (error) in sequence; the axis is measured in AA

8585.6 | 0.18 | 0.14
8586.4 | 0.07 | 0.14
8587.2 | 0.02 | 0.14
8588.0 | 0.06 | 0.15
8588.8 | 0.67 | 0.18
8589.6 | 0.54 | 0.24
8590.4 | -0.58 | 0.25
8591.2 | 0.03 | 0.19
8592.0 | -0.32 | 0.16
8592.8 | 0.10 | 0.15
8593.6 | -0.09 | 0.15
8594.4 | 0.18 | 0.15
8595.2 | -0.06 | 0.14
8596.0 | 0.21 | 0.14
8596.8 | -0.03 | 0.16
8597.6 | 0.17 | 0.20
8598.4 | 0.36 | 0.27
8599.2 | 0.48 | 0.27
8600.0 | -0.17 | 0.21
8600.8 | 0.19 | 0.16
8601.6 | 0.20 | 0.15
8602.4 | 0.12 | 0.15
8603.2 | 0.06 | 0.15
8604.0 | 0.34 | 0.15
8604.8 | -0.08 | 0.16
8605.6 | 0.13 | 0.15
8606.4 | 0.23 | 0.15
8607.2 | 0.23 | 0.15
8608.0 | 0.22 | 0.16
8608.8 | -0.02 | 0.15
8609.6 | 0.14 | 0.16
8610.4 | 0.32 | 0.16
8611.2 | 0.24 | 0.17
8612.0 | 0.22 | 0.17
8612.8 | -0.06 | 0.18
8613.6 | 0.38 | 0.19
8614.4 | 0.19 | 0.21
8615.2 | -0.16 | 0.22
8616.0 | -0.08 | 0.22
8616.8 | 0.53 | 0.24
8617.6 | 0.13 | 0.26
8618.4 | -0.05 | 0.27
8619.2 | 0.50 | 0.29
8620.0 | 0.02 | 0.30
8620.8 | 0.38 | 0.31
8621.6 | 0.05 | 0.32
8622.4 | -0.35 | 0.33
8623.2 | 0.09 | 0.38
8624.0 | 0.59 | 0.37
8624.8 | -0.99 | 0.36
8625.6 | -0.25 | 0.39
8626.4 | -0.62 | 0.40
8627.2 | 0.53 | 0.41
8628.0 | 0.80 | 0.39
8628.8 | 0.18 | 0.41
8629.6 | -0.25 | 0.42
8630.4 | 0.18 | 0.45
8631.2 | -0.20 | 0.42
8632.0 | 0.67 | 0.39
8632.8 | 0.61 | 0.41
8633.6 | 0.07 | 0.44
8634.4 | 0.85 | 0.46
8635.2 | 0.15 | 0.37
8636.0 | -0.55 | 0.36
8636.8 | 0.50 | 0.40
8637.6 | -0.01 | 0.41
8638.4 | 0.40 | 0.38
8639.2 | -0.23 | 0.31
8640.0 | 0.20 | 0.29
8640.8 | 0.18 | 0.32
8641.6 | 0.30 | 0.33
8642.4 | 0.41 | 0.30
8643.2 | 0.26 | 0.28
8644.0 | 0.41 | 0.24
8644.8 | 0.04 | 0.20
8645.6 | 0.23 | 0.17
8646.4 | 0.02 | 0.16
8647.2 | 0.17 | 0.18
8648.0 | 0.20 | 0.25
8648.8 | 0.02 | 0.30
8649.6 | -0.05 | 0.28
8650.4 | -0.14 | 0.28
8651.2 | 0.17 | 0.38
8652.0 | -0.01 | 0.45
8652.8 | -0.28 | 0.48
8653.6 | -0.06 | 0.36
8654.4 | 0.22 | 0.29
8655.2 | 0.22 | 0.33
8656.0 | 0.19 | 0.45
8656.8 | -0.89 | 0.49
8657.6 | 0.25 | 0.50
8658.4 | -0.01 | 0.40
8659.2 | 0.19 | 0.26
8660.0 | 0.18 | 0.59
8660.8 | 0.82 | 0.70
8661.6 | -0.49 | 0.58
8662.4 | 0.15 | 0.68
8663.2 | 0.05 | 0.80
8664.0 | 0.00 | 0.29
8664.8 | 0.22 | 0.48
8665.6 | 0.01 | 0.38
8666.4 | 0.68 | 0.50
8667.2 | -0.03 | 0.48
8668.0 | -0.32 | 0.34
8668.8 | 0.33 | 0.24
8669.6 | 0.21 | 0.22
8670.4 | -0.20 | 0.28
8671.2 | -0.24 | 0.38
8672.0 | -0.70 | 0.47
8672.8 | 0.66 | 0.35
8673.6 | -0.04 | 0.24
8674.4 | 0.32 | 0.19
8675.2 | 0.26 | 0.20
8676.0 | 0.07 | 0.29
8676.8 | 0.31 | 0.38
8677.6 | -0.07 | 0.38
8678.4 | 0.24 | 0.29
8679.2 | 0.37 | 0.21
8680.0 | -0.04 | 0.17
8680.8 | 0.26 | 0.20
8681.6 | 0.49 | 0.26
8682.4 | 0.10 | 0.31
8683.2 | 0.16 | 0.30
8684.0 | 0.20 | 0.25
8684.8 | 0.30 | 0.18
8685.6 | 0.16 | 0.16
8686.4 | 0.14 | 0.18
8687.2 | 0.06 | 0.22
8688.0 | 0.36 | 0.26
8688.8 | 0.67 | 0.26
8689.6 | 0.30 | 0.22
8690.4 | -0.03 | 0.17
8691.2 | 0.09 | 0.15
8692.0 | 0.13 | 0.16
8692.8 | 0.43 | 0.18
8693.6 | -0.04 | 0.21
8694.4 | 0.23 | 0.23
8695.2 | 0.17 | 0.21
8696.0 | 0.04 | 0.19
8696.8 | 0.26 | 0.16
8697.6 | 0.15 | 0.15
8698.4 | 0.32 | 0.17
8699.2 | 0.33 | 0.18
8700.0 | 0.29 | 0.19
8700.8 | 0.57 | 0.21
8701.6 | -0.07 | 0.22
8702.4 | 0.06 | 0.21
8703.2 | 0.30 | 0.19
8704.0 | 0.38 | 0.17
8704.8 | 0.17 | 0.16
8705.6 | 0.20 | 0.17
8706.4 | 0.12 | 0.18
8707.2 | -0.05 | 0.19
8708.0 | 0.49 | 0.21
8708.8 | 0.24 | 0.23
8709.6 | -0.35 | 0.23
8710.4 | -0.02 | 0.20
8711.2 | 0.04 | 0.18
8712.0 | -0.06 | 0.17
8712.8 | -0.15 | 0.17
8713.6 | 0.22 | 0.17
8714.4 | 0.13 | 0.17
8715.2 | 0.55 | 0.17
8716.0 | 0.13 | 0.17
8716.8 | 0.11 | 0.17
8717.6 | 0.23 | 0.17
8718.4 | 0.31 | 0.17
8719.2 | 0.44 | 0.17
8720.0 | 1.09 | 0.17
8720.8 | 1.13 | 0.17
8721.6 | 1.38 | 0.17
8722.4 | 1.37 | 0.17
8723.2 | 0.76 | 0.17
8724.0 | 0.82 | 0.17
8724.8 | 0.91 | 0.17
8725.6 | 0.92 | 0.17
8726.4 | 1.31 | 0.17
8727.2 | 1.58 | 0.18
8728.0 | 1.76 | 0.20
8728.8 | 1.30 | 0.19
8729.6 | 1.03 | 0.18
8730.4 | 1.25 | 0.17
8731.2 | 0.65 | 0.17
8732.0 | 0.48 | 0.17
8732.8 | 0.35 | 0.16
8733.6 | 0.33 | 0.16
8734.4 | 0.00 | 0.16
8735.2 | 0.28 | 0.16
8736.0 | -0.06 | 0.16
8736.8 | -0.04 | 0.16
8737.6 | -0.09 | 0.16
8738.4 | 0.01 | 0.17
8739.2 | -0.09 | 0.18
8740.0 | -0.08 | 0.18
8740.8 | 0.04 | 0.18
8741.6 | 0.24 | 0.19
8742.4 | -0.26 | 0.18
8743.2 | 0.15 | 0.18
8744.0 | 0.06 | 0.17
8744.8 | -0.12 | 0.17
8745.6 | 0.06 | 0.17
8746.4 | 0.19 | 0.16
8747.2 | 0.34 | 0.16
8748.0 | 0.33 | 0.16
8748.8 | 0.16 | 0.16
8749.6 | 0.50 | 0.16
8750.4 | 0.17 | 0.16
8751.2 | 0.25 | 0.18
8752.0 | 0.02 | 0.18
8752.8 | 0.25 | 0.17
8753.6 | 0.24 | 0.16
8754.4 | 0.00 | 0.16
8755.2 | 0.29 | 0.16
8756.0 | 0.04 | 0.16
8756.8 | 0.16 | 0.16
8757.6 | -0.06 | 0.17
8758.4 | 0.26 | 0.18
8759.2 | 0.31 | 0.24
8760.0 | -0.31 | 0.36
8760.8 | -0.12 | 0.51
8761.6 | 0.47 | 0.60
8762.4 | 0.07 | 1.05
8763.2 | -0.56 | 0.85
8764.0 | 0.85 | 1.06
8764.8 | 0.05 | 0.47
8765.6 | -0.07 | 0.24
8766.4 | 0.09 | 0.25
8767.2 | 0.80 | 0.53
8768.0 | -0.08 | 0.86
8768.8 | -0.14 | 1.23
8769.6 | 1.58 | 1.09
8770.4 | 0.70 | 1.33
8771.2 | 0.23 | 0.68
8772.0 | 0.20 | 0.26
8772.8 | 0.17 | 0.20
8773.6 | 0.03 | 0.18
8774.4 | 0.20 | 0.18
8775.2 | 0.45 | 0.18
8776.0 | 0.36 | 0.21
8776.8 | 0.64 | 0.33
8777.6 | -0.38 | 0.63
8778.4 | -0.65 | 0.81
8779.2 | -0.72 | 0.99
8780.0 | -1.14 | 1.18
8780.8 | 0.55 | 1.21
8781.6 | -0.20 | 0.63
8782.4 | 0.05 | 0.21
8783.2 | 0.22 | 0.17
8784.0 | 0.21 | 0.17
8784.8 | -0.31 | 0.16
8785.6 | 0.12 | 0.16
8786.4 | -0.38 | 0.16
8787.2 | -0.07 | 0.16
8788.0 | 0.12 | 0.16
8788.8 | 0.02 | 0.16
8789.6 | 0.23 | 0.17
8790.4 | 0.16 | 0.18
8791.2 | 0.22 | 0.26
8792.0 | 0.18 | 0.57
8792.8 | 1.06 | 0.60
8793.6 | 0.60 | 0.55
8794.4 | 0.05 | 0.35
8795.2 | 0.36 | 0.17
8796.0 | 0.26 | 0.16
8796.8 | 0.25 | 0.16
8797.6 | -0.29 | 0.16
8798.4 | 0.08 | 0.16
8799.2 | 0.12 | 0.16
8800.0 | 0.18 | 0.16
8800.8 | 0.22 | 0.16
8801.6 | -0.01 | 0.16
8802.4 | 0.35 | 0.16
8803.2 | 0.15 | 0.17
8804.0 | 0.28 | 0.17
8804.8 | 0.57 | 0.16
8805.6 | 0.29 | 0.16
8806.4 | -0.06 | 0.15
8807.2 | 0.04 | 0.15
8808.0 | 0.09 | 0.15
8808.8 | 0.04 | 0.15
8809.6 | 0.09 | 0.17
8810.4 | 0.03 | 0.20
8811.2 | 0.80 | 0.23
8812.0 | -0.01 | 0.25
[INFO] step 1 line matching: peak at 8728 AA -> [O II] 3727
